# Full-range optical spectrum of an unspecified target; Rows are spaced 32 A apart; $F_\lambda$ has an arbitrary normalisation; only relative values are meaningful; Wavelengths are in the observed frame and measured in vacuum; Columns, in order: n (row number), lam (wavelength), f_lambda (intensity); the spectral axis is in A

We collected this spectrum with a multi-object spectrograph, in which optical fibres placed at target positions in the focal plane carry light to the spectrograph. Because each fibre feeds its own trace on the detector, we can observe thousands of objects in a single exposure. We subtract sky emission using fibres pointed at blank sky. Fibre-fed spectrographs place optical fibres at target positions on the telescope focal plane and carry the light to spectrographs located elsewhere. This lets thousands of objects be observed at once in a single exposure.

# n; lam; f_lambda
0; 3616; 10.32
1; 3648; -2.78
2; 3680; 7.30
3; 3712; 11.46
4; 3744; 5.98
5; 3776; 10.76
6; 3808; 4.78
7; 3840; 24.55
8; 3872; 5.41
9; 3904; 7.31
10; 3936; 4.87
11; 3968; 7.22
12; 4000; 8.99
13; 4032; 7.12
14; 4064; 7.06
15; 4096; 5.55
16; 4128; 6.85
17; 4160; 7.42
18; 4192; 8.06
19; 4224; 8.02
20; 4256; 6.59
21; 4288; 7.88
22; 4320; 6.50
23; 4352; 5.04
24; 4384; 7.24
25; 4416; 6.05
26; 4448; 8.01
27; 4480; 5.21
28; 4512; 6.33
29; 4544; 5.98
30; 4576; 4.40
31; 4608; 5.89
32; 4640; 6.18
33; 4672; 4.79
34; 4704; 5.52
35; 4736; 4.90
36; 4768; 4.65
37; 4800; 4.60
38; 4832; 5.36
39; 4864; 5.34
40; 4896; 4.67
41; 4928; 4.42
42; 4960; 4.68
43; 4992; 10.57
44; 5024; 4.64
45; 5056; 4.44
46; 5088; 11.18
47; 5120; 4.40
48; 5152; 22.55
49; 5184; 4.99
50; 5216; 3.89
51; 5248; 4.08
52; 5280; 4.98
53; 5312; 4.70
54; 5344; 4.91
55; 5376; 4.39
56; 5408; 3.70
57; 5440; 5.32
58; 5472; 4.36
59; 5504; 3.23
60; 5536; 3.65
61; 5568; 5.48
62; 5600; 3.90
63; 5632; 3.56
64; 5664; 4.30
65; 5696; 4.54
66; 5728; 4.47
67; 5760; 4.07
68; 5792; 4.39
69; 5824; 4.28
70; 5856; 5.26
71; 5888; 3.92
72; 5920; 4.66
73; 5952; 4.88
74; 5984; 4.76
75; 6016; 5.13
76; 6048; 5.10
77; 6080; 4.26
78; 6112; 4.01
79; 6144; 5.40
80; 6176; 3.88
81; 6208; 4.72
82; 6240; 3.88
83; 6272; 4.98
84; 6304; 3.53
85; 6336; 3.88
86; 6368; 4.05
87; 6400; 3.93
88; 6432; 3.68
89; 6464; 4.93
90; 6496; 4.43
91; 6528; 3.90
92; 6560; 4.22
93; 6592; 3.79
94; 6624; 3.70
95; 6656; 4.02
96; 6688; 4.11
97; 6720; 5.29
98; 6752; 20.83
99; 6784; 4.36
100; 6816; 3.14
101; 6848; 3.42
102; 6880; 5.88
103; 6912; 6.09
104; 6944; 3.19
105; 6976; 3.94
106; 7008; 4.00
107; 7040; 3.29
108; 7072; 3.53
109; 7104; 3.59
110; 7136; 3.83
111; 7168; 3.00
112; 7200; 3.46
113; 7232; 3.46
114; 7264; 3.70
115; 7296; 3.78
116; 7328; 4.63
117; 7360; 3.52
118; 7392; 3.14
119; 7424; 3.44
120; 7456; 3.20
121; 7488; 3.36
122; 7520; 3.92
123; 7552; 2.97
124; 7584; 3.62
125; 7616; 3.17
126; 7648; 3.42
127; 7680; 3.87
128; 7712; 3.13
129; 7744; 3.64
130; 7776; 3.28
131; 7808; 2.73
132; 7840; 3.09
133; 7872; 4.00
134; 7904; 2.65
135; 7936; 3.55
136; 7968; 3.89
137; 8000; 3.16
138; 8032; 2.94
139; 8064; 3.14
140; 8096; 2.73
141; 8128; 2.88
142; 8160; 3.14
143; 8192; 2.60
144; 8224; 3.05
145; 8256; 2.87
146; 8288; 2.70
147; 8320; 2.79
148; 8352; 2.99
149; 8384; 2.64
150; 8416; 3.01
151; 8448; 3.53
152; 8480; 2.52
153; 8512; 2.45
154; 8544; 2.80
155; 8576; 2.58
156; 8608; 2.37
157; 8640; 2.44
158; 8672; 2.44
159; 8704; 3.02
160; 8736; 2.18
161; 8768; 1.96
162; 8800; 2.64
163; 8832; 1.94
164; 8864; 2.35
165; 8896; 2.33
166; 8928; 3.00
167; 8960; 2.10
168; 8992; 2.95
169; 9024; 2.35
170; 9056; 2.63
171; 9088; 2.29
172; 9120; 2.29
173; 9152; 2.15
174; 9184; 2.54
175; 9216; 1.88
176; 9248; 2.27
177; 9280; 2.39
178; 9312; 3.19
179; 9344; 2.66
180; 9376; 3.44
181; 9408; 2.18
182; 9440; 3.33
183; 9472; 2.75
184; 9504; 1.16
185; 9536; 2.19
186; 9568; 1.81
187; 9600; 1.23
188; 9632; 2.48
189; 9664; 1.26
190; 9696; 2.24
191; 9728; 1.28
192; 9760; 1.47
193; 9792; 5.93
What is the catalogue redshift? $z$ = 0.03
